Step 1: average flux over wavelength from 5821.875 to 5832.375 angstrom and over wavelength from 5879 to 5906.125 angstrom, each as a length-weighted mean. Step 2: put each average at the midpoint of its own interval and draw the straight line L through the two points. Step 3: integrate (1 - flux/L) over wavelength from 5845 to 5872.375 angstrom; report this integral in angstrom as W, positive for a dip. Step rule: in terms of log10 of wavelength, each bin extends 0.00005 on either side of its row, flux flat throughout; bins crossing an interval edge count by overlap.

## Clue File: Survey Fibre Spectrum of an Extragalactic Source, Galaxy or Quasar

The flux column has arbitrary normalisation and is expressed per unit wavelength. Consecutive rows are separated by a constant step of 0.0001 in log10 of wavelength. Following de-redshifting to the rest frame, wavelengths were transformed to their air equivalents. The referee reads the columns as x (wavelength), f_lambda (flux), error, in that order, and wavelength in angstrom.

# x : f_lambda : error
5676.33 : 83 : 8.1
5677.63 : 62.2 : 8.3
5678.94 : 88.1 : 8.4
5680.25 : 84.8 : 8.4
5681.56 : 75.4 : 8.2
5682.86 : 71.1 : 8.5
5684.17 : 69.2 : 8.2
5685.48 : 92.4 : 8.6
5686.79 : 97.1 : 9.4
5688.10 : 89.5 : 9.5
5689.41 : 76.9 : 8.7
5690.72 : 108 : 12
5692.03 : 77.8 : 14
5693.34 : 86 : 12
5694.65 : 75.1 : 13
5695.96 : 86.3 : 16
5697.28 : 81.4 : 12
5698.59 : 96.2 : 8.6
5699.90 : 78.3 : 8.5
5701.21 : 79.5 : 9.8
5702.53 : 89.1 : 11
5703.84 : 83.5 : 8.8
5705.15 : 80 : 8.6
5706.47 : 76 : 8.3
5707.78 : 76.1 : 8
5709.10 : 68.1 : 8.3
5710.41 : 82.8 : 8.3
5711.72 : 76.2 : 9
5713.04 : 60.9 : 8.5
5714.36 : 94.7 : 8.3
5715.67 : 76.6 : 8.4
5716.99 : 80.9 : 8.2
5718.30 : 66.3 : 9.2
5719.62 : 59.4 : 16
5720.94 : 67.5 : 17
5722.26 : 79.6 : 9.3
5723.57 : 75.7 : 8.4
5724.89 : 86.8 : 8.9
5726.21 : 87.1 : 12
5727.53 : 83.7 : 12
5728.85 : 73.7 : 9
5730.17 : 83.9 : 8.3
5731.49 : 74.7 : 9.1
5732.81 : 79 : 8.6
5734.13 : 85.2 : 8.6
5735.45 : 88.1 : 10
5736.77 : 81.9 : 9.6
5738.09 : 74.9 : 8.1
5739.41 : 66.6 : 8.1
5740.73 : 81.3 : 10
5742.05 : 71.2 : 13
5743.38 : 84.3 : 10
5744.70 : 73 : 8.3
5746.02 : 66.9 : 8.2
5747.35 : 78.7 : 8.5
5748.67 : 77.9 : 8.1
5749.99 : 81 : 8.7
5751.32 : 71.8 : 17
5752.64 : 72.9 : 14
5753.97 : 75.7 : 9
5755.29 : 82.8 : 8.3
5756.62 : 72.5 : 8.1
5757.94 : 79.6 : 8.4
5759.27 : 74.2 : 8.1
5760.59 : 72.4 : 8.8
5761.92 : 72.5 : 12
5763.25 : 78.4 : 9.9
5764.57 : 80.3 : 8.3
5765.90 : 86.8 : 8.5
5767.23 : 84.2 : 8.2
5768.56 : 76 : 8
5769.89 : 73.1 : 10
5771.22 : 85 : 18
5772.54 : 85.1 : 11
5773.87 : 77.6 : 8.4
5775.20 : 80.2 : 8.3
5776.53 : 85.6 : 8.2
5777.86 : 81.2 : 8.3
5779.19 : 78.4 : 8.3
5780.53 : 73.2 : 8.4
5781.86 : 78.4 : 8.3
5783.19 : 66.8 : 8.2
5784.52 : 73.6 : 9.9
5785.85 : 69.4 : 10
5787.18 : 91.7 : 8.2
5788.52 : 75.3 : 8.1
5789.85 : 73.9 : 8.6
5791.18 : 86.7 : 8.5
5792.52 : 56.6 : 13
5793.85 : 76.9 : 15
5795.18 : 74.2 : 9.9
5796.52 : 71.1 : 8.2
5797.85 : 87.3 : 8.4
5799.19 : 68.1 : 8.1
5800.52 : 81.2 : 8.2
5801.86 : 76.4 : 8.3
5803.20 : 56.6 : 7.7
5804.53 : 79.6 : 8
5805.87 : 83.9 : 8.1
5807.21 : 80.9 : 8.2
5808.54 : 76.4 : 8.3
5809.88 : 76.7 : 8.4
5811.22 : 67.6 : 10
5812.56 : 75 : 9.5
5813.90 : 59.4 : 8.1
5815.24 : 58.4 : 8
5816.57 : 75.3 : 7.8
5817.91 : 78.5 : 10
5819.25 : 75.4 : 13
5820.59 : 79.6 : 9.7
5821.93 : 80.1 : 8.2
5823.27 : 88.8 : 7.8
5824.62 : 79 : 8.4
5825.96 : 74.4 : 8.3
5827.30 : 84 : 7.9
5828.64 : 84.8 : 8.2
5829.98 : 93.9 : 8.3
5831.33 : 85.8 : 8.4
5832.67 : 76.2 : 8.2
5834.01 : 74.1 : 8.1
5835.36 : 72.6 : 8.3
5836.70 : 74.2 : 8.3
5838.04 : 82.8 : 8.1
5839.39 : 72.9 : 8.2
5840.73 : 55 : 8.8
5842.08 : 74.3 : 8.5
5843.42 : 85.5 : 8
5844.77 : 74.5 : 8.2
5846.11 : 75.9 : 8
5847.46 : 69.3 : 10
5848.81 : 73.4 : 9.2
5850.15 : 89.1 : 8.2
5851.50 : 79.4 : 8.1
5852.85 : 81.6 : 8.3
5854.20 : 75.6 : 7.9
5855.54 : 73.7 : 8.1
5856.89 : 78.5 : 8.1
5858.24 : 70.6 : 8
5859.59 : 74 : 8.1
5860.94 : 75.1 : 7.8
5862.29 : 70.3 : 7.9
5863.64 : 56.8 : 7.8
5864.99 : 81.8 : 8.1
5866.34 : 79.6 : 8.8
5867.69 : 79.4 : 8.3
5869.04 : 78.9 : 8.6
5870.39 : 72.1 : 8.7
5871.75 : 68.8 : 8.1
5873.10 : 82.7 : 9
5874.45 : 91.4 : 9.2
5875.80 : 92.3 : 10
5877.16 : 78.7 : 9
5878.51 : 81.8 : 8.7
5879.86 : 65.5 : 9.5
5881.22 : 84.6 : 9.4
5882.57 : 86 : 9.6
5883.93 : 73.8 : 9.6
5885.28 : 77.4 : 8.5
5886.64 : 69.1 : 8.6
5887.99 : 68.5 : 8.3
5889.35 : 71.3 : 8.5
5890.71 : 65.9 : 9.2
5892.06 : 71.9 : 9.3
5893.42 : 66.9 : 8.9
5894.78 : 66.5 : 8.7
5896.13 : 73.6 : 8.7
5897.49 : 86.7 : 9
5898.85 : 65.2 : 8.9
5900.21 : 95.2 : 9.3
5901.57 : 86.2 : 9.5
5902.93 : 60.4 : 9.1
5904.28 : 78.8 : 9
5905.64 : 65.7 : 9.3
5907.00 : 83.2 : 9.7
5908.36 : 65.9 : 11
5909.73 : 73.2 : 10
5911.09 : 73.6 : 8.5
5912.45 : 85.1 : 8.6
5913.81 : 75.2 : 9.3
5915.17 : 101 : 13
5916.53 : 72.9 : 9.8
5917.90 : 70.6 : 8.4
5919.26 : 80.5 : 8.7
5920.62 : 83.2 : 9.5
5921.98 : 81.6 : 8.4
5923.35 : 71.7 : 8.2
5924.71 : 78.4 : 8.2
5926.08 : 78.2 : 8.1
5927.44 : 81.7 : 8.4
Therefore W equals 1.3 angstrom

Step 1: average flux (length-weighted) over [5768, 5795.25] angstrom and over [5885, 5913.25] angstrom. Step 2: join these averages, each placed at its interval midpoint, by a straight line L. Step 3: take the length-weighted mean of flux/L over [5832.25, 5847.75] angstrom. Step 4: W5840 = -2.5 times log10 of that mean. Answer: 0.02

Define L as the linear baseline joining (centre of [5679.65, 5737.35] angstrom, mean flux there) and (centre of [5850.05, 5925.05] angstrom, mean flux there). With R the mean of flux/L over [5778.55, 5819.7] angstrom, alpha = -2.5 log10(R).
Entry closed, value 0.06 mag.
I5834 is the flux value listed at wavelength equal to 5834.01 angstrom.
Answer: 74.1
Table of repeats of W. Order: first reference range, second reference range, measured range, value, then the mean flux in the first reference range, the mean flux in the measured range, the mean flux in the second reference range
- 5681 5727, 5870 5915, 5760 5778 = -0.2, 80.2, 79.9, 76.2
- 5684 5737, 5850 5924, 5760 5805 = 1.2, 80.8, 76.9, 76.4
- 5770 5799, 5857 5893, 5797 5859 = 0.1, 77.3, 76.4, 75.7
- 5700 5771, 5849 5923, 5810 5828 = 0.4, 77.5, 75.1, 76.6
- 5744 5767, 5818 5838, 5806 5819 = 1.1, 76.5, 72.6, 80.2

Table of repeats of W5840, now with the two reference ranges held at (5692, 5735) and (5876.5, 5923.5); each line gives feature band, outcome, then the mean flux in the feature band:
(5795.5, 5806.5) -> 0.031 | 75.4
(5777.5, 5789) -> 0.023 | 76.3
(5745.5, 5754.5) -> 0.048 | 75.1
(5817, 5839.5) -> -0.038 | 79.9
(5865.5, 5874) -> -0.013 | 77.4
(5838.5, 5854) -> 0.018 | 75.6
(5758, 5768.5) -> -0.001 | 78.3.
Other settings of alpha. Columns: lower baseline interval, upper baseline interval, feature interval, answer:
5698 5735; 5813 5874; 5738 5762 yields 0.037 mag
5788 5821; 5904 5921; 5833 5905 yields 0.006 mag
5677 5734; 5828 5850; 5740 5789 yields 0.015 mag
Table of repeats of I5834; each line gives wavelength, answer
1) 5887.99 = 68.5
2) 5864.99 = 81.8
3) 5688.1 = 89.5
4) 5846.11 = 75.9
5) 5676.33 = 83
